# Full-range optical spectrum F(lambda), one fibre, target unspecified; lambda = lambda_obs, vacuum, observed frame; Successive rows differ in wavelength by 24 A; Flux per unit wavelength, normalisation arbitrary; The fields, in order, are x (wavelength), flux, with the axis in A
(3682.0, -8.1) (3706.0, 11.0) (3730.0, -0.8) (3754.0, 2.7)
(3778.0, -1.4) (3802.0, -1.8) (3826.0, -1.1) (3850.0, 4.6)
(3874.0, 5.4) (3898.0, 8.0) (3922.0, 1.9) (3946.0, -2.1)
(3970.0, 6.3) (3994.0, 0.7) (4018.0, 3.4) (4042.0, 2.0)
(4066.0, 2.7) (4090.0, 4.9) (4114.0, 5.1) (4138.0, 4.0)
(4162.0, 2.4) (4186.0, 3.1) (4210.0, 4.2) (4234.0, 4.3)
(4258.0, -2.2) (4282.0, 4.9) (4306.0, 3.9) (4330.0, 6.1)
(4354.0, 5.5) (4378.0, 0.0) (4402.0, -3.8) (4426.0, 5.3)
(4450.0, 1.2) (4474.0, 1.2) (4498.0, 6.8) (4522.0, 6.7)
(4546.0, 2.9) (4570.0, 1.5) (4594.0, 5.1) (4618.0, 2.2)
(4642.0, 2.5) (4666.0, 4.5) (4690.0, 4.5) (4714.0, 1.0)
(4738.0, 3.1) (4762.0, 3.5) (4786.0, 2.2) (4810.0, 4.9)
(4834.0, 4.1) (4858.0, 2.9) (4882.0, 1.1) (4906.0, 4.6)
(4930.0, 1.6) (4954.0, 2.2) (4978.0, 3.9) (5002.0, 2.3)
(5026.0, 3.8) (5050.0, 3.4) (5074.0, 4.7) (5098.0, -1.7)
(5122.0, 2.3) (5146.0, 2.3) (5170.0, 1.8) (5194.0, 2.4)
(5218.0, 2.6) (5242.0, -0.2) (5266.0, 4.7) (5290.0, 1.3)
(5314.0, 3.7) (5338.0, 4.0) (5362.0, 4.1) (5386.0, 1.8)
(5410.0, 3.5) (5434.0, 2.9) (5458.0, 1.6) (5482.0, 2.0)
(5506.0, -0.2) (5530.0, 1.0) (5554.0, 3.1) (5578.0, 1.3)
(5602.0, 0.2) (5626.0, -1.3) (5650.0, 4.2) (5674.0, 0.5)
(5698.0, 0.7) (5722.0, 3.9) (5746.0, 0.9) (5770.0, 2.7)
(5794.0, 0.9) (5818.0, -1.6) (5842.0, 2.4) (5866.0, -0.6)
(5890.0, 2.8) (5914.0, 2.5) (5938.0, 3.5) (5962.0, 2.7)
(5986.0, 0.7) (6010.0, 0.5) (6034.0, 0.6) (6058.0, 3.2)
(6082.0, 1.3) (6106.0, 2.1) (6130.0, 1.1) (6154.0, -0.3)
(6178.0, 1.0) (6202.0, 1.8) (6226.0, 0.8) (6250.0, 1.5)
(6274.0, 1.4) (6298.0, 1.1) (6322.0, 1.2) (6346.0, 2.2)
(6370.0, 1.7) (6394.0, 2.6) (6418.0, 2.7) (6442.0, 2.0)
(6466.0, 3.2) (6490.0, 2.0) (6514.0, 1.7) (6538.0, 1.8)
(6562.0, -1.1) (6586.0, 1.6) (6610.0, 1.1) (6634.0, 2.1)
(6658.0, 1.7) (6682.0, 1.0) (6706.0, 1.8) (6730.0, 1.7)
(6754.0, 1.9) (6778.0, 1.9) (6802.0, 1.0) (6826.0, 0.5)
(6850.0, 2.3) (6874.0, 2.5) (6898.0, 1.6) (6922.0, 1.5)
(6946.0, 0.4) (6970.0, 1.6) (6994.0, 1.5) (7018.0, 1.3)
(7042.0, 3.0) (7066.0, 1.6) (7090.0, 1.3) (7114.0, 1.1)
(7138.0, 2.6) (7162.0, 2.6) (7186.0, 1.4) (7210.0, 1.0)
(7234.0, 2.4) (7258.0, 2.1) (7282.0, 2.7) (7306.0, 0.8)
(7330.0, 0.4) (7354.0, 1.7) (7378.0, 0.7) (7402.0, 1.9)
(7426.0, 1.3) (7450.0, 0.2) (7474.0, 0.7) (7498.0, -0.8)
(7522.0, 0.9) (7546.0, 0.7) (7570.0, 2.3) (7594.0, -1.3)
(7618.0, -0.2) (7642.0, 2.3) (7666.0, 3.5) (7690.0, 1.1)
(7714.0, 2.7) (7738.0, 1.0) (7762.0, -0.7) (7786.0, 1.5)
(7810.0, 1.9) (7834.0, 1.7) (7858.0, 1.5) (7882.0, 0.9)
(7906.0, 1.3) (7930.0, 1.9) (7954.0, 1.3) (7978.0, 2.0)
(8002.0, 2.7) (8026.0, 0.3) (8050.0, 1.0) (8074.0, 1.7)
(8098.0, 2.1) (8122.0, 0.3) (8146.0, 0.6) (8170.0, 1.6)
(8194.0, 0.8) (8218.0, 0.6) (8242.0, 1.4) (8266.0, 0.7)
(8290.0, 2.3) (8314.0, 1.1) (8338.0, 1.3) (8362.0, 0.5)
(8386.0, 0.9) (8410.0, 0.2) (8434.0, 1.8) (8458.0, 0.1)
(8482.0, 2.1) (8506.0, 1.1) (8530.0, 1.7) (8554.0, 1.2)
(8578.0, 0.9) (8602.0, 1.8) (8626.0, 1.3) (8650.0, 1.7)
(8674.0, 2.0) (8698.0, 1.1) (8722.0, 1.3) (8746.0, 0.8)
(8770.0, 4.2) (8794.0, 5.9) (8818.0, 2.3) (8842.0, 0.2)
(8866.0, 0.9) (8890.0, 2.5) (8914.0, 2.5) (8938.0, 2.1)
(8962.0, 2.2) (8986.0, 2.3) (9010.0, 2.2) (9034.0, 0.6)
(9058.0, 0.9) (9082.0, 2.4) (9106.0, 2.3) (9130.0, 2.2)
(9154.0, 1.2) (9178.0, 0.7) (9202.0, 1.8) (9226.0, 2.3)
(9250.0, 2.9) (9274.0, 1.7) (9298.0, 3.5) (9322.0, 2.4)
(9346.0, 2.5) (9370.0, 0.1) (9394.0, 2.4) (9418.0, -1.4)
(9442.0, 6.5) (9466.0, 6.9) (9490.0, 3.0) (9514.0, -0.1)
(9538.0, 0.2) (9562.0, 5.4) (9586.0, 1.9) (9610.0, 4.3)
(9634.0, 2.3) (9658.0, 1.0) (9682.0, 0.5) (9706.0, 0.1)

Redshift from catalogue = 1.36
